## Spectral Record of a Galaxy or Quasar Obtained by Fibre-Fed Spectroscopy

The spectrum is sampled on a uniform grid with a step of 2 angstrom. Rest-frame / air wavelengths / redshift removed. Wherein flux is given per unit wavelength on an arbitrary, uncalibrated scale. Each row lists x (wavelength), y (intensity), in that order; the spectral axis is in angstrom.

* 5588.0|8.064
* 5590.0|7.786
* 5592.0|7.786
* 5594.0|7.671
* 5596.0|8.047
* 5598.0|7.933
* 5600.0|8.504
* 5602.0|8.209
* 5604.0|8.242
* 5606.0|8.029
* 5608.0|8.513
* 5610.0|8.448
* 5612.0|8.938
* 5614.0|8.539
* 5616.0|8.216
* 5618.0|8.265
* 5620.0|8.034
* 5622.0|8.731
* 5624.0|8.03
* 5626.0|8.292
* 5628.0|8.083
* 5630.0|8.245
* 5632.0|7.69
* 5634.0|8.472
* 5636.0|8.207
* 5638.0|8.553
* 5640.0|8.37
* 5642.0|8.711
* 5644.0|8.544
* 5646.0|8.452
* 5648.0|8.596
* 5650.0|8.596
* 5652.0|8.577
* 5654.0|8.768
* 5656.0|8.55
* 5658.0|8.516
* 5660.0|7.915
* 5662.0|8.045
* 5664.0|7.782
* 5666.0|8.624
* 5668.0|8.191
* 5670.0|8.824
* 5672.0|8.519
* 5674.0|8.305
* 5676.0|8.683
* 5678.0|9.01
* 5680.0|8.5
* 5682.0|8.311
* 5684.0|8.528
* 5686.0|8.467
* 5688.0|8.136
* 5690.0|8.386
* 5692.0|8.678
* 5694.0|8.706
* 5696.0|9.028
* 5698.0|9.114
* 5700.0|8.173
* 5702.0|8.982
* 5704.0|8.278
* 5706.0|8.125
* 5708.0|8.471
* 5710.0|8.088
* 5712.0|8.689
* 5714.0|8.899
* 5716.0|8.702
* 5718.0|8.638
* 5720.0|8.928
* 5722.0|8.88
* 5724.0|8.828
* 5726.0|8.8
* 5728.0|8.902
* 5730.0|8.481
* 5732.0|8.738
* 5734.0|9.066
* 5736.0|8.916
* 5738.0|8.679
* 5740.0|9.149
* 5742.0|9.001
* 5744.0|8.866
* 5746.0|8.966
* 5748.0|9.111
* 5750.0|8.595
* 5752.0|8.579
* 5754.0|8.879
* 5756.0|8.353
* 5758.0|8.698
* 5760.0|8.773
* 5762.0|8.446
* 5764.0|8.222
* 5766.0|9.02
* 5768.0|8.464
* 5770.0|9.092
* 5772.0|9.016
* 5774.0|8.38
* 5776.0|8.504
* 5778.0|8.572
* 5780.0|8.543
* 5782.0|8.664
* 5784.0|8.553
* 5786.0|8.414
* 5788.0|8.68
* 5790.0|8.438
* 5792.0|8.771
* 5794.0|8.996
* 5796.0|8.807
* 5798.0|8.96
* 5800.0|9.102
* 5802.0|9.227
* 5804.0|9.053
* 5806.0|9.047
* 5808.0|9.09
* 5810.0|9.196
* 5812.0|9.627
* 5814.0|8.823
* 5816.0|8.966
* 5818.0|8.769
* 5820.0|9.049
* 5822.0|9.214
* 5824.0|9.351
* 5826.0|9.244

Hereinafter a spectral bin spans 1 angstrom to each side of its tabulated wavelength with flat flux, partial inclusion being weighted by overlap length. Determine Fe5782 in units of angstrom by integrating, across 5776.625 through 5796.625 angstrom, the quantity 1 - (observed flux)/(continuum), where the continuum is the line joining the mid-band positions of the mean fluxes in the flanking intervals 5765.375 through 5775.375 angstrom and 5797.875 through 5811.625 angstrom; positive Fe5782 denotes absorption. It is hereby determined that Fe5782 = 0.7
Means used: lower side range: 8.78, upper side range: 9.13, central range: 8.64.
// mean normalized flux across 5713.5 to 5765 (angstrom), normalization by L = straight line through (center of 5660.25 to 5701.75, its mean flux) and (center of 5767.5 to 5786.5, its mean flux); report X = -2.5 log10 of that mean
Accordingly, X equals -0.02 mag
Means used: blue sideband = 8.5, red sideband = 8.63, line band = 8.77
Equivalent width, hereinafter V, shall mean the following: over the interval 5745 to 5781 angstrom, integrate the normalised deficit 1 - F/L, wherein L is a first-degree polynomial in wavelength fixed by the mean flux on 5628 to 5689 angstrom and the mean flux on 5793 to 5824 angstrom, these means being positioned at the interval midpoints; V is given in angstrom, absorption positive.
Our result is 0.8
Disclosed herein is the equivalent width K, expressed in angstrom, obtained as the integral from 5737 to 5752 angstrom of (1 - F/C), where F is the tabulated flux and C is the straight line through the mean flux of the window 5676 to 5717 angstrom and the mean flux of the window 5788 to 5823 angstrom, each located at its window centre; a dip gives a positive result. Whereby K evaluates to -0.22 angstrom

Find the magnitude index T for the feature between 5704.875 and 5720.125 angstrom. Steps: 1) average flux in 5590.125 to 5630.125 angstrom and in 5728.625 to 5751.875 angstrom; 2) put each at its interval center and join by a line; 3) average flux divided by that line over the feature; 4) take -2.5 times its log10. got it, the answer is 0.02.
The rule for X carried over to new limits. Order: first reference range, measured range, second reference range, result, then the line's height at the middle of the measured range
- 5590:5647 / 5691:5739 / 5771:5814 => -0.014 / 8.59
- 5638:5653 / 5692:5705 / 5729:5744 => 0.003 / 8.73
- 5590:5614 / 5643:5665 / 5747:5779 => -0.005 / 8.36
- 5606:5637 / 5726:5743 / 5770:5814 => -0.025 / 8.66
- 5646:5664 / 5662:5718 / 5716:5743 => 0.012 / 8.61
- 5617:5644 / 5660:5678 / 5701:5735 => 0.010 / 8.46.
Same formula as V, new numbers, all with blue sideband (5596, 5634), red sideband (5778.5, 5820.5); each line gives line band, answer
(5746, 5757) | 0.0 angstrom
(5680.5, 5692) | 0.2 angstrom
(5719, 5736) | -0.4 angstrom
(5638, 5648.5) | -0.2 angstrom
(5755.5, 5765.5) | 0.3 angstrom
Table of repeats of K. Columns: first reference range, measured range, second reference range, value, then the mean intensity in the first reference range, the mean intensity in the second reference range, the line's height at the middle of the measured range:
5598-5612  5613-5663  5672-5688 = 0.3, 8.34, 8.52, 8.42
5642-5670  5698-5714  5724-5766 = 0.3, 8.42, 8.77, 8.62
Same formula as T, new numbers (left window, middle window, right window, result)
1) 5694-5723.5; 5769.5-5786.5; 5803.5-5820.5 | 0.04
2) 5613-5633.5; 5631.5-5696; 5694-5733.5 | 0.00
